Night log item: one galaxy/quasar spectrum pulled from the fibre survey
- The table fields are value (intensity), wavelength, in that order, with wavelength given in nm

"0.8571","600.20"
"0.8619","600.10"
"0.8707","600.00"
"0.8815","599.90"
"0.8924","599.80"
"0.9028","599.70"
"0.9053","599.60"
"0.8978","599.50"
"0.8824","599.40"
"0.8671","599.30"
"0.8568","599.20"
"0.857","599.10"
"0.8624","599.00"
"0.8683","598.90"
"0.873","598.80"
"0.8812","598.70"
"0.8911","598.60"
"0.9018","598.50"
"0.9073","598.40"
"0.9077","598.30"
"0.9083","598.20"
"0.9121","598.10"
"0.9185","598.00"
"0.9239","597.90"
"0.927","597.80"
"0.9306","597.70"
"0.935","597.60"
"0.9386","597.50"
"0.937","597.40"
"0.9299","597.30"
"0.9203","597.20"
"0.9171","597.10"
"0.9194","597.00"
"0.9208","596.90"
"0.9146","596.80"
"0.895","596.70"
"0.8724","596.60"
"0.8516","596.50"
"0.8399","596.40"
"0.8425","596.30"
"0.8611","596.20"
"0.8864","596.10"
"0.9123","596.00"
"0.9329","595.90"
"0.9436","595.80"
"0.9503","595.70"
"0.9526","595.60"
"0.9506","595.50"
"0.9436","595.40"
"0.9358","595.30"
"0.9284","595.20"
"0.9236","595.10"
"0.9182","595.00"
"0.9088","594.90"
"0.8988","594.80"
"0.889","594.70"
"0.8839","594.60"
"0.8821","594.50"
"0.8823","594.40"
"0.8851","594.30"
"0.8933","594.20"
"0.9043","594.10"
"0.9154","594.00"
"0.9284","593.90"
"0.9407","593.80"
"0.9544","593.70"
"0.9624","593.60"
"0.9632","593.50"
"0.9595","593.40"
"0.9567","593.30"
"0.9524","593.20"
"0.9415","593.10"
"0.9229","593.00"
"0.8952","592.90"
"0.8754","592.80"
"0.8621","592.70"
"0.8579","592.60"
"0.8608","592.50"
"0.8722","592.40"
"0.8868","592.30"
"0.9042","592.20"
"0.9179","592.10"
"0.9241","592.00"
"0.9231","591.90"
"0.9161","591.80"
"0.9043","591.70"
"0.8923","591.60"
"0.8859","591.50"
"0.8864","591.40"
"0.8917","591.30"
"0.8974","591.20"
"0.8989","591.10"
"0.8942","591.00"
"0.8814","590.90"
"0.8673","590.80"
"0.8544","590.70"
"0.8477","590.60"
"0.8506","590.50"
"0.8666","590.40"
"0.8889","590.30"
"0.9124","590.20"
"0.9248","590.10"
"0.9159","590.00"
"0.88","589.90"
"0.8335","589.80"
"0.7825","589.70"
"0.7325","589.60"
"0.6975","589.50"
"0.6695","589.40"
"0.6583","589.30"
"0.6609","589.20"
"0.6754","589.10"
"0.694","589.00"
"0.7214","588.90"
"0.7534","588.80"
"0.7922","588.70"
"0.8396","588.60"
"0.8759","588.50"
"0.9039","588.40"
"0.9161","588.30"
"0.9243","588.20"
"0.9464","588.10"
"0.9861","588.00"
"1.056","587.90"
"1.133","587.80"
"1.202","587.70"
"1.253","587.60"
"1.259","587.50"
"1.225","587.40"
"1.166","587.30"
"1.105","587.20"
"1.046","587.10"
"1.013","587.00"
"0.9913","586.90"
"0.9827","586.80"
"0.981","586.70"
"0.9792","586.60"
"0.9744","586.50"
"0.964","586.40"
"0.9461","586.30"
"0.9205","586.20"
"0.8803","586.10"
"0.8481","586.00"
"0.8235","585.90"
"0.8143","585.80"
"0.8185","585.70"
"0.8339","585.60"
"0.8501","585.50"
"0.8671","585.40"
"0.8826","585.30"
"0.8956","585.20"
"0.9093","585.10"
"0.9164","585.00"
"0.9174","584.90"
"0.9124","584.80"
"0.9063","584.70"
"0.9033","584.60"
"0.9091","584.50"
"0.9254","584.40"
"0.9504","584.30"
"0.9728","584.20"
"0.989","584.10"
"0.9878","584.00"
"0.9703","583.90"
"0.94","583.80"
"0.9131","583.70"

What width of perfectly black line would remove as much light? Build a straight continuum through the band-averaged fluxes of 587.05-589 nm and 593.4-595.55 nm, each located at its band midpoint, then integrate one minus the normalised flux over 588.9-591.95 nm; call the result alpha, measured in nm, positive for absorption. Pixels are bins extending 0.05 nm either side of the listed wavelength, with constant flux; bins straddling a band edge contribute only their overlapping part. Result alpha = 0.42 nm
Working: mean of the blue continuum 0.998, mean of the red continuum 0.92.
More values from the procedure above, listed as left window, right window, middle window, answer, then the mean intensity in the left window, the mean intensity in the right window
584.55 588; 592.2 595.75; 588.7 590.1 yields 0.29 nm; 0.976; 0.915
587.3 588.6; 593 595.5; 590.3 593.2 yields 0.25 nm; 1.05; 0.924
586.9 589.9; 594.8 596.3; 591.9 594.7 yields 0.03 nm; 0.915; 0.921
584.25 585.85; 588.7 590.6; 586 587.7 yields -0.39 nm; 0.888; 0.786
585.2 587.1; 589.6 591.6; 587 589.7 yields -0.07 nm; 0.913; 0.874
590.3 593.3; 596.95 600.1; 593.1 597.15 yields -0.08 nm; 0.892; 0.9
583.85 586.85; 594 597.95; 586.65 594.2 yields 0.01 nm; 0.914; 0.91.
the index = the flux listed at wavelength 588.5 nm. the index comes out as 0.8759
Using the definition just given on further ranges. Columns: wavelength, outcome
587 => 1.013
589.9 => 0.88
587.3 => 1.166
